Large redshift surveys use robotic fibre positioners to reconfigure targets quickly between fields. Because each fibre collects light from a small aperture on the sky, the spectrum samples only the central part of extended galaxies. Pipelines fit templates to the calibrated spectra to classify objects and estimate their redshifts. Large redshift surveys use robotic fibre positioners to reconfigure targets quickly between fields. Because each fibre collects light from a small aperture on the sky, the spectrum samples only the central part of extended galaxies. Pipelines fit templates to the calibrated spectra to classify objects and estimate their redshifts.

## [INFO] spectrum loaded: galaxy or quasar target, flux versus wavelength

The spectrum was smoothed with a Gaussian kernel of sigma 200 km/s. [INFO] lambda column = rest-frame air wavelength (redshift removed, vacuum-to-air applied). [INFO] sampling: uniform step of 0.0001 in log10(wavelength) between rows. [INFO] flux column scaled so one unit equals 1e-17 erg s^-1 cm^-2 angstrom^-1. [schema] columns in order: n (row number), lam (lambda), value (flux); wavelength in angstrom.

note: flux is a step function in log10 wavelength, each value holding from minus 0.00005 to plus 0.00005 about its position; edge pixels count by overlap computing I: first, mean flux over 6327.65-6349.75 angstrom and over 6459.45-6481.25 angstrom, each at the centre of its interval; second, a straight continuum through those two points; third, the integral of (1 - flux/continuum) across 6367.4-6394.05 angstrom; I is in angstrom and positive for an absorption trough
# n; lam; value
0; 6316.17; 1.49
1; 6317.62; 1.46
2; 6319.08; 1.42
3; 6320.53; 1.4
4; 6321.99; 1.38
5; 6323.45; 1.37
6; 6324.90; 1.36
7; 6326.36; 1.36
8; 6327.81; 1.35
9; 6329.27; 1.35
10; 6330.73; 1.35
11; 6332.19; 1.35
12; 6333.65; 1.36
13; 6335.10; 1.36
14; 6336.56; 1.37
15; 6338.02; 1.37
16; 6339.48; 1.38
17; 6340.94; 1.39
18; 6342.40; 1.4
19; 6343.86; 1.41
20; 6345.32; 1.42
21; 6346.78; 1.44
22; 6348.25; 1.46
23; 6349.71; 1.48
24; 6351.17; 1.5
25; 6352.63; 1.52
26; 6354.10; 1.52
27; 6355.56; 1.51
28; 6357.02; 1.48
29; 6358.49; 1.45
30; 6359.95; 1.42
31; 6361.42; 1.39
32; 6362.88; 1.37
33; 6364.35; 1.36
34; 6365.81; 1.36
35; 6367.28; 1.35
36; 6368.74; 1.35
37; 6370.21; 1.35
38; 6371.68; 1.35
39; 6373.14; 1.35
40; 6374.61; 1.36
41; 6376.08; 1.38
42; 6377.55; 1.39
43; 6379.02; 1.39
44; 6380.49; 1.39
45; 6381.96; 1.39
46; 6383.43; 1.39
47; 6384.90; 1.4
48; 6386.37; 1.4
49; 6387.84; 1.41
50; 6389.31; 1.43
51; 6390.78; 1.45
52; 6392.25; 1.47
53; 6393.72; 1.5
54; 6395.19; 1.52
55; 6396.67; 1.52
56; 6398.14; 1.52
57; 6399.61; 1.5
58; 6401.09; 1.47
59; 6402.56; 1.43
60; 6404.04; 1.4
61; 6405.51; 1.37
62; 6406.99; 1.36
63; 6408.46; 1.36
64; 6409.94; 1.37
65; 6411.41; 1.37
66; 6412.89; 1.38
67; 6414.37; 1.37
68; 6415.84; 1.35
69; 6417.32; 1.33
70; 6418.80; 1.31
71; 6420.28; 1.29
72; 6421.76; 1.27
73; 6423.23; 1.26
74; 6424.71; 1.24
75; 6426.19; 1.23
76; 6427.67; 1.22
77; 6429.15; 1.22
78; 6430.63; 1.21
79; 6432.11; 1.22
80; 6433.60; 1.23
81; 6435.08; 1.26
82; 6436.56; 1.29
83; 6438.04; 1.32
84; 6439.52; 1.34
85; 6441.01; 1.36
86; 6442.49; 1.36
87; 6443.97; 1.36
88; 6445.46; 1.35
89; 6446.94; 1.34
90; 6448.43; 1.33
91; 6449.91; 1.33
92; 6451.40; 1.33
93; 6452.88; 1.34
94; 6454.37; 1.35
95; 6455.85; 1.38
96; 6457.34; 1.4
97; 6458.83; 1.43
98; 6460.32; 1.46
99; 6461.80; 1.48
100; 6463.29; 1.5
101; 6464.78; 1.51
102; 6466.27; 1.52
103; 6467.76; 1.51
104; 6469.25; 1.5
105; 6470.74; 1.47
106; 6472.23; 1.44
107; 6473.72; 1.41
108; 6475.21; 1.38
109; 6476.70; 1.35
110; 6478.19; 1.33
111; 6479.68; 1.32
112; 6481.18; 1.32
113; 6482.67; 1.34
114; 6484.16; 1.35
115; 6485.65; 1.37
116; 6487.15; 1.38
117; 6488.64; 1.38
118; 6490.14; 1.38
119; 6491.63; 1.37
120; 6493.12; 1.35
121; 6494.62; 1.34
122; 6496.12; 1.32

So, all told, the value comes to 0.2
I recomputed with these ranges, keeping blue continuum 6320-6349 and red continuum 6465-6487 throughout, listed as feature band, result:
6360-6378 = 0.3 angstrom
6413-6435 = 2.0 angstrom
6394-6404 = -0.7 angstrom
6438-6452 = 0.5 angstrom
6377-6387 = 0.0 angstrom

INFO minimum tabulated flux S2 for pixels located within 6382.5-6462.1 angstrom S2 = 1.21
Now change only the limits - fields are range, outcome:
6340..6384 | 1.35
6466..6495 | 1.32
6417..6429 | 1.22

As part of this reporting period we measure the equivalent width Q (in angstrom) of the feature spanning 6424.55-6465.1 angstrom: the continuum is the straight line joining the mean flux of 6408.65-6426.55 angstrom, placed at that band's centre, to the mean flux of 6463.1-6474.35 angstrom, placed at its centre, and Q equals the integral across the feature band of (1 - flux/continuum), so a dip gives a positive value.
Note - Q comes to 2.1 angstrom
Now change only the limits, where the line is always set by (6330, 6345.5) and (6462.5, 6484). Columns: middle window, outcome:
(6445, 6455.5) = 0.5 angstrom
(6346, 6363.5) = -1.0 angstrom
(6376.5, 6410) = -0.8 angstrom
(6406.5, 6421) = 0.5 angstrom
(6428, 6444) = 1.4 angstrom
